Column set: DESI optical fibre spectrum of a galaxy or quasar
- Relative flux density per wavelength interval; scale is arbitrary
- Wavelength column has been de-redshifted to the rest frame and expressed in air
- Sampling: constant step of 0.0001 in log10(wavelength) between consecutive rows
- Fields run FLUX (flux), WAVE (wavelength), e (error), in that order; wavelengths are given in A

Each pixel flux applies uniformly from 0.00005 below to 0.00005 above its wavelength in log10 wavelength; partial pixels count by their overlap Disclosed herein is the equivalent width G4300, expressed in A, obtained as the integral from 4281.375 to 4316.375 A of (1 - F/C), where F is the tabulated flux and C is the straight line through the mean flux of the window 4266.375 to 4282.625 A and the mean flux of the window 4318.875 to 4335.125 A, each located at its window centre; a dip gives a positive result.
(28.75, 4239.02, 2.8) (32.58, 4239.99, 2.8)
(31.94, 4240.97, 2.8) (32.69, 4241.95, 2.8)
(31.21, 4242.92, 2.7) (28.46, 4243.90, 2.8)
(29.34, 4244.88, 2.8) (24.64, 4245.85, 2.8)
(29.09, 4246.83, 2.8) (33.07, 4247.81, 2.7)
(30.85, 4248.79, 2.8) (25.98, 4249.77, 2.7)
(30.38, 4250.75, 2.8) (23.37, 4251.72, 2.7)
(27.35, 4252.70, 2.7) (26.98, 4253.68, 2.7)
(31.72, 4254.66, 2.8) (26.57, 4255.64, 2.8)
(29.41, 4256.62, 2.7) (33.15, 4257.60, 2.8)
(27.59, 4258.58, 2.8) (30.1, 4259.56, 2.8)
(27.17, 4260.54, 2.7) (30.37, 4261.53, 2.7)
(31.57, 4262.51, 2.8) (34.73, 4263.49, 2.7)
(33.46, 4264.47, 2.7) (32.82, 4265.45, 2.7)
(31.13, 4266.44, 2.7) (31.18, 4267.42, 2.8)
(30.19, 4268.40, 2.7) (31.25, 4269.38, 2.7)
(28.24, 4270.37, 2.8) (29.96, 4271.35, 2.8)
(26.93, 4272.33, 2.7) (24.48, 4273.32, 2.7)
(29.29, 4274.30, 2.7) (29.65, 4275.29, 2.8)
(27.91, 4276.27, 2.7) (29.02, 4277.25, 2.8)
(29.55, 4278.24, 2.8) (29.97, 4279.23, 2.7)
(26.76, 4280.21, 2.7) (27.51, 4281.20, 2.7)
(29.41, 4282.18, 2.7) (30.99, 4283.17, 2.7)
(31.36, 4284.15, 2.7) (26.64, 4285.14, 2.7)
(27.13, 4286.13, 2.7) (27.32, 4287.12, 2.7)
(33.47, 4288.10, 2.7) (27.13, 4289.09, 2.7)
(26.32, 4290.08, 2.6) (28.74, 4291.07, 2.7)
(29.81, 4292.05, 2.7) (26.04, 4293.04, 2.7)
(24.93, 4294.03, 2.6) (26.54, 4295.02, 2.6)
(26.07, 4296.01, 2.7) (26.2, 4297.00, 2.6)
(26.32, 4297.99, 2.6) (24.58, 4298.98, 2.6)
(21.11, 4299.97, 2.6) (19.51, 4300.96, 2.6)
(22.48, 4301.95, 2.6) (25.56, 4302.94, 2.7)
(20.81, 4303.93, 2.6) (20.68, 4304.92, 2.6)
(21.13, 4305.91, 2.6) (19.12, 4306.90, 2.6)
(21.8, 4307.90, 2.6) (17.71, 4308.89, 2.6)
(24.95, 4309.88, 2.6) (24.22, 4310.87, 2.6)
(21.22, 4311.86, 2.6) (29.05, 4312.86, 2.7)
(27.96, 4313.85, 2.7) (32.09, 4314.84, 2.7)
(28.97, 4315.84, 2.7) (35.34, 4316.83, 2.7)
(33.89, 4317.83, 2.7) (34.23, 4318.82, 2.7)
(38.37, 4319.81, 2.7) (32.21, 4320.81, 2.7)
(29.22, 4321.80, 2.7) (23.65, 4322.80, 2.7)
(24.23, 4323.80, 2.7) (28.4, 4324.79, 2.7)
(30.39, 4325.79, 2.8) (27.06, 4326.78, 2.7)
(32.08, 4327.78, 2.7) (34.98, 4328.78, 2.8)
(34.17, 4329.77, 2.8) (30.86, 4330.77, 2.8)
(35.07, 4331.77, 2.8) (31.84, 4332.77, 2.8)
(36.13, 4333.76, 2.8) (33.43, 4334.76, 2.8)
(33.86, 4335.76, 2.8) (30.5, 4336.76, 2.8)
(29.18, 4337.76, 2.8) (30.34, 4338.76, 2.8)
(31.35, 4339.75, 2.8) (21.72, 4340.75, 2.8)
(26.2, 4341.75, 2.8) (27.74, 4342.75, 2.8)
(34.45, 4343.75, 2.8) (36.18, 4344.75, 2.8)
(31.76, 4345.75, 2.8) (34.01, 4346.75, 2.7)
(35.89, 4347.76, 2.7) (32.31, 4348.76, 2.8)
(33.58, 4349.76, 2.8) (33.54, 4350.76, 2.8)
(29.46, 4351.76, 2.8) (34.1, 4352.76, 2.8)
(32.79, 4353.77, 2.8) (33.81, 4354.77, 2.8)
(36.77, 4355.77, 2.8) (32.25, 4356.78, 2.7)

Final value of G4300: 5.1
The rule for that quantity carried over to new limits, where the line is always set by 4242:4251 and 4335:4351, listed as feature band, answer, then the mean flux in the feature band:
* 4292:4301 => 1.55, 25.1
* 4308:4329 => 1.40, 28.8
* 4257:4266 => -0.46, 31.2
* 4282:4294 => 0.68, 28.5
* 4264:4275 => -0.02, 29.9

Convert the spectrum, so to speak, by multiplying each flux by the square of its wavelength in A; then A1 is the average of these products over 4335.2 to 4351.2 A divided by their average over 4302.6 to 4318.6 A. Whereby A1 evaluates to 1.25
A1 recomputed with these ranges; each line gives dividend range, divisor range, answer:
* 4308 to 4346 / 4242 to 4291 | 1.06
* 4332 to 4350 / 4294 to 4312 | 1.41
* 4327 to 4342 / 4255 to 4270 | 1.06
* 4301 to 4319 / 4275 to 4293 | 0.89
